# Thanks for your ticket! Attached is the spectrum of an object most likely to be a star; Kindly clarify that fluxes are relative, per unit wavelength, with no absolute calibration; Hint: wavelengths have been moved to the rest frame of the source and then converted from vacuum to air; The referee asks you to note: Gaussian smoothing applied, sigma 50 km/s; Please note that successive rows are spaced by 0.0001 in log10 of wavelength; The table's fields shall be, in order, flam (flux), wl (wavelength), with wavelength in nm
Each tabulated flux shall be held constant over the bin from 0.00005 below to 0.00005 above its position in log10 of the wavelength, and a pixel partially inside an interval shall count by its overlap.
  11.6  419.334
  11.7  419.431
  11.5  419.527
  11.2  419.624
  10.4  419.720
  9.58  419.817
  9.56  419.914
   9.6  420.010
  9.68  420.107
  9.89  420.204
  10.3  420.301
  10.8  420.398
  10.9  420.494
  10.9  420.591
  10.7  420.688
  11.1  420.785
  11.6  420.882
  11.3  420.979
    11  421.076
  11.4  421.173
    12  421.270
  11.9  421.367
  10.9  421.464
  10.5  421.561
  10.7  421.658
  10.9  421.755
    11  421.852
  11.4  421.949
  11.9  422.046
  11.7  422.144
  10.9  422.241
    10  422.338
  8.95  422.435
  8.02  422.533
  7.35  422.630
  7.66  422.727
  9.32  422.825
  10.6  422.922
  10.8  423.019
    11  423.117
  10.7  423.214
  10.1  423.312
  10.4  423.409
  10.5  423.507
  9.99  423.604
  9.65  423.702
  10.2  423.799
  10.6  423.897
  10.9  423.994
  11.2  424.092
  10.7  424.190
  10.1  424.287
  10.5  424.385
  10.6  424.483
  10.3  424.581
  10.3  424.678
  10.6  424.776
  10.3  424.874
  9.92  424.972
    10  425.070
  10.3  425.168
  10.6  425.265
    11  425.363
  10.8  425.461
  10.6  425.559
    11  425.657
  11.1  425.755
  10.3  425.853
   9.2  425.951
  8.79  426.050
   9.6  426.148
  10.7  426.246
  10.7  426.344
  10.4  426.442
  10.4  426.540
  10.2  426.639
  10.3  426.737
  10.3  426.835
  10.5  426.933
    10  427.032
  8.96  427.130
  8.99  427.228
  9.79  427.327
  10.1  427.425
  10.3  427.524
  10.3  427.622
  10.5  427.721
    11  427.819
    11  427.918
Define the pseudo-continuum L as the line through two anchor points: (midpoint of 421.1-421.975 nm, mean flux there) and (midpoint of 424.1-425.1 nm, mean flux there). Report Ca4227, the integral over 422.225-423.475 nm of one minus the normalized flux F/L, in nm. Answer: 0.14 nm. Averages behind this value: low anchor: 11.2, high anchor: 10.4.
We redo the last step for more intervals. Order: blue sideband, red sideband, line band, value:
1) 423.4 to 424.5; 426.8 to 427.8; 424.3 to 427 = -0.03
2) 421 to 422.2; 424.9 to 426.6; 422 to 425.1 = 0.18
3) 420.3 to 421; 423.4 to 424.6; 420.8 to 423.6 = 0.06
